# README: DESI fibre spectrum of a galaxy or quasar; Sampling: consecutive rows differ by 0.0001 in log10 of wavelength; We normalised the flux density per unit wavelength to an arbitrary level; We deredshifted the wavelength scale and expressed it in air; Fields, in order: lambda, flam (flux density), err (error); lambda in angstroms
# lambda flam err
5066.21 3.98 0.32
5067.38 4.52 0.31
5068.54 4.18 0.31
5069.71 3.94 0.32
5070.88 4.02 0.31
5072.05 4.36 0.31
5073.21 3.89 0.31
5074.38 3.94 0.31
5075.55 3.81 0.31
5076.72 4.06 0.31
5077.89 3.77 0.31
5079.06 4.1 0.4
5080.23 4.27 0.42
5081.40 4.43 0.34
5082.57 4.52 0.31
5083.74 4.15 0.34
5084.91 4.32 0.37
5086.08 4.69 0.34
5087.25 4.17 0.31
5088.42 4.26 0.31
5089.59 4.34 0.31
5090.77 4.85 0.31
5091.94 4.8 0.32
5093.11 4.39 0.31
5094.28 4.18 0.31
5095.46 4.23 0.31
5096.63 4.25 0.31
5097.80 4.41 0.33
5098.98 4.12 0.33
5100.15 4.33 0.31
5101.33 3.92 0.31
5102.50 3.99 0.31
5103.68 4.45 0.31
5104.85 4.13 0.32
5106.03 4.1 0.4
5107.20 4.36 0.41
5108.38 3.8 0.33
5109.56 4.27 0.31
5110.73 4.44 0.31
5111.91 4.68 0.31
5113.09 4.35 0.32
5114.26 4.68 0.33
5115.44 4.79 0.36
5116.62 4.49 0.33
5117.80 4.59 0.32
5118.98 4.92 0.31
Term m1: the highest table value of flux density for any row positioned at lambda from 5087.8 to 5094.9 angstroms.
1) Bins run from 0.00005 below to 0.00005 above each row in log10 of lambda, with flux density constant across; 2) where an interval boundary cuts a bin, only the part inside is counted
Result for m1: 4.85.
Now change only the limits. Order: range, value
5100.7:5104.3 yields 4.45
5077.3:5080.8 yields 4.27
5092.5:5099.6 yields 4.41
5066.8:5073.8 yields 4.52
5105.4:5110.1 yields 4.36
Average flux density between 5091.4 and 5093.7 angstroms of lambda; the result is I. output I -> 4.6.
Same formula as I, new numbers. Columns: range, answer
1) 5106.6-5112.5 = 4.31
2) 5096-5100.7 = 4.28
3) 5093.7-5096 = 4.19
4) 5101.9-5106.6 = 4.17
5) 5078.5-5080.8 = 4.18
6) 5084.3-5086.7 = 4.5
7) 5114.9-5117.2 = 4.63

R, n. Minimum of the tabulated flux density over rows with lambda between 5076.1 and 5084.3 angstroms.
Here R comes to 3.77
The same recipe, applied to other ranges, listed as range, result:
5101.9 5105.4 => 3.99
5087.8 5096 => 4.18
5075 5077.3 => 3.81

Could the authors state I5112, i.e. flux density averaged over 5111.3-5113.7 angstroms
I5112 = 4.52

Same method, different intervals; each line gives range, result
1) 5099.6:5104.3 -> 4.17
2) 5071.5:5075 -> 4.06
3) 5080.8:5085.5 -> 4.36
